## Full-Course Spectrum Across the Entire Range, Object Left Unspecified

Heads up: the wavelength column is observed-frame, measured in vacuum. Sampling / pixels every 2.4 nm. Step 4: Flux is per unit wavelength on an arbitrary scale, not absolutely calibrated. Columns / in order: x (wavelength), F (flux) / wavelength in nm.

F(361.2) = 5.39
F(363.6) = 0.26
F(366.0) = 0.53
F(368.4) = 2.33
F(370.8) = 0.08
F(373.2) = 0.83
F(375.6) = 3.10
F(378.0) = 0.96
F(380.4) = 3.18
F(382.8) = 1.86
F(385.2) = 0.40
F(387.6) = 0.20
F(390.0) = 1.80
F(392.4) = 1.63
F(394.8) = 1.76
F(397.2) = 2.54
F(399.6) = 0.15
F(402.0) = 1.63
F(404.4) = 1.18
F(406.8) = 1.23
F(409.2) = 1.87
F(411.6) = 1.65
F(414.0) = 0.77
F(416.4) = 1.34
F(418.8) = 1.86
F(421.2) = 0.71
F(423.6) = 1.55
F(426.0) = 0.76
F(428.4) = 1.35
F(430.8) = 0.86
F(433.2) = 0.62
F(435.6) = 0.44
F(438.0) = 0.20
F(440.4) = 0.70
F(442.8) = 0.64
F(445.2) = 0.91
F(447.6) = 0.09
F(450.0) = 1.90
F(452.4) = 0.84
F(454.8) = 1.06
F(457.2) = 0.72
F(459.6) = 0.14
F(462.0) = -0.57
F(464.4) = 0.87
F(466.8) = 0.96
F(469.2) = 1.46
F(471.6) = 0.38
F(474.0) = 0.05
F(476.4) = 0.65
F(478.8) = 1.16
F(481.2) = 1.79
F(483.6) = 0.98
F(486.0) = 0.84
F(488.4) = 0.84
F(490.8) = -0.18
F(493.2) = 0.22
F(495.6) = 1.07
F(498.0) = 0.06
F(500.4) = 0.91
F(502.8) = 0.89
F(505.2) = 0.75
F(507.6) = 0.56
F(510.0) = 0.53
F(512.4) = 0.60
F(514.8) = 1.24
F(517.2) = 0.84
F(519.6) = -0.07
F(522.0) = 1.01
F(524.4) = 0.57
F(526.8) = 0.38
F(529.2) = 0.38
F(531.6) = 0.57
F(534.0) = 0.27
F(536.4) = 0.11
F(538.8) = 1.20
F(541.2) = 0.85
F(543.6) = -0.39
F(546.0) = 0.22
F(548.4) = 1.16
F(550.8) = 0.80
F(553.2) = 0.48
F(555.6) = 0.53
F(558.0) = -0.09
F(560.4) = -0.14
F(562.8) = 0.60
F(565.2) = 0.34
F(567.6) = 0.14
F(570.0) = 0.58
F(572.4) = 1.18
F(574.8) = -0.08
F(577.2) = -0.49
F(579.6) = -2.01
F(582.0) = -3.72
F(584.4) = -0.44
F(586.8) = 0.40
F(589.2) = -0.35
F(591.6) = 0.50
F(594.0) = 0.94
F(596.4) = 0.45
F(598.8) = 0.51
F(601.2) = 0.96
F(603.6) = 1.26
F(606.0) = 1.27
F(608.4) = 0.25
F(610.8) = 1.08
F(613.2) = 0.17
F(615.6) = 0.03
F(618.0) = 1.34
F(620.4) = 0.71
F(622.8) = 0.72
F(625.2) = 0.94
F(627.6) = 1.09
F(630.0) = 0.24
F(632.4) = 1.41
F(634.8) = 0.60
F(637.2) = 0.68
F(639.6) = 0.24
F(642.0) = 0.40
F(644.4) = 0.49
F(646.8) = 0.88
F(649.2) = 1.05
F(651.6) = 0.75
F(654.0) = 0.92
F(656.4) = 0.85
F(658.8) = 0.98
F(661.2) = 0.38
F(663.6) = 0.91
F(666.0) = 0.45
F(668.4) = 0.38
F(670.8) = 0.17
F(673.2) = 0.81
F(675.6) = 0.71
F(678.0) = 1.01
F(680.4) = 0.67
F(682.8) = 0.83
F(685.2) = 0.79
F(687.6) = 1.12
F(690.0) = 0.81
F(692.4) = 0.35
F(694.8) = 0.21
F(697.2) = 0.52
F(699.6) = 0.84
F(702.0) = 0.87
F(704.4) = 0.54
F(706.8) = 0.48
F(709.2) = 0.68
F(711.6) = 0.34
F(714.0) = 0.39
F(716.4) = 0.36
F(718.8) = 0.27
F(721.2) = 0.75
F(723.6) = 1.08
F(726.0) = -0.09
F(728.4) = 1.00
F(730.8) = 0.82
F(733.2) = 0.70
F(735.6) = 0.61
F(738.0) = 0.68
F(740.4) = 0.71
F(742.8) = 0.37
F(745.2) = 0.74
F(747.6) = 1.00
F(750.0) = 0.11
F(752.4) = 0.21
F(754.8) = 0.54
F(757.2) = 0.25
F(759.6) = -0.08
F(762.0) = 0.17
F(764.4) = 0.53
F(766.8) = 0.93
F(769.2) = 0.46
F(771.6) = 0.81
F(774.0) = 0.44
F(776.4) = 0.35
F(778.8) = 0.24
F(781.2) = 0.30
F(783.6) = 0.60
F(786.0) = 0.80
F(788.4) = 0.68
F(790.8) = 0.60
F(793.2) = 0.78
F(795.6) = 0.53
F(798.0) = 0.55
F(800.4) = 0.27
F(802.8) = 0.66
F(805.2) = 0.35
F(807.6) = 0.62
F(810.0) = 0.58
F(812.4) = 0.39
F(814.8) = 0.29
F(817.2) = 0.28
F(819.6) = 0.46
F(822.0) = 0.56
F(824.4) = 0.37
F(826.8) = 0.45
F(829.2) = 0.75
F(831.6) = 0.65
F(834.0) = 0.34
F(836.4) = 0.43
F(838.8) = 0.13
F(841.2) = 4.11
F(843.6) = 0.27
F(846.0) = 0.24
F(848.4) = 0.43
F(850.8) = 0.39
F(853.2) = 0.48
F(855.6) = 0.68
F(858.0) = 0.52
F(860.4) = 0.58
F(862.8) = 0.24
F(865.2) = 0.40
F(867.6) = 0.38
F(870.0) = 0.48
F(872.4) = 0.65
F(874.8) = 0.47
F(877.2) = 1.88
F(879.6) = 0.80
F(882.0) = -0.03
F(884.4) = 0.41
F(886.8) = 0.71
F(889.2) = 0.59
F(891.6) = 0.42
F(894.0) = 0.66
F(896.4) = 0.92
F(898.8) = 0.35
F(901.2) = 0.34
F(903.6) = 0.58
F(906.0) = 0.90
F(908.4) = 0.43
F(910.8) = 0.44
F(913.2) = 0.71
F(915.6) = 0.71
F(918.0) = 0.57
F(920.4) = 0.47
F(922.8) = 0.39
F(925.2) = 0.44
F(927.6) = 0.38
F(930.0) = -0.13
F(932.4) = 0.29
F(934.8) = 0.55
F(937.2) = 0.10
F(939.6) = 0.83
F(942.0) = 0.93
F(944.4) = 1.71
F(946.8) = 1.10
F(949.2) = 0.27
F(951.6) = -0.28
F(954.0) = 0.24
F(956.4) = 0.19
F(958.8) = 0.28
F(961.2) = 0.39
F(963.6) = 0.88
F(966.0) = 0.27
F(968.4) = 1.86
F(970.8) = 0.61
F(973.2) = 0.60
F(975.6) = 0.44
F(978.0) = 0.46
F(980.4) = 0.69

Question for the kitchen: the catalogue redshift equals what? 1.26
